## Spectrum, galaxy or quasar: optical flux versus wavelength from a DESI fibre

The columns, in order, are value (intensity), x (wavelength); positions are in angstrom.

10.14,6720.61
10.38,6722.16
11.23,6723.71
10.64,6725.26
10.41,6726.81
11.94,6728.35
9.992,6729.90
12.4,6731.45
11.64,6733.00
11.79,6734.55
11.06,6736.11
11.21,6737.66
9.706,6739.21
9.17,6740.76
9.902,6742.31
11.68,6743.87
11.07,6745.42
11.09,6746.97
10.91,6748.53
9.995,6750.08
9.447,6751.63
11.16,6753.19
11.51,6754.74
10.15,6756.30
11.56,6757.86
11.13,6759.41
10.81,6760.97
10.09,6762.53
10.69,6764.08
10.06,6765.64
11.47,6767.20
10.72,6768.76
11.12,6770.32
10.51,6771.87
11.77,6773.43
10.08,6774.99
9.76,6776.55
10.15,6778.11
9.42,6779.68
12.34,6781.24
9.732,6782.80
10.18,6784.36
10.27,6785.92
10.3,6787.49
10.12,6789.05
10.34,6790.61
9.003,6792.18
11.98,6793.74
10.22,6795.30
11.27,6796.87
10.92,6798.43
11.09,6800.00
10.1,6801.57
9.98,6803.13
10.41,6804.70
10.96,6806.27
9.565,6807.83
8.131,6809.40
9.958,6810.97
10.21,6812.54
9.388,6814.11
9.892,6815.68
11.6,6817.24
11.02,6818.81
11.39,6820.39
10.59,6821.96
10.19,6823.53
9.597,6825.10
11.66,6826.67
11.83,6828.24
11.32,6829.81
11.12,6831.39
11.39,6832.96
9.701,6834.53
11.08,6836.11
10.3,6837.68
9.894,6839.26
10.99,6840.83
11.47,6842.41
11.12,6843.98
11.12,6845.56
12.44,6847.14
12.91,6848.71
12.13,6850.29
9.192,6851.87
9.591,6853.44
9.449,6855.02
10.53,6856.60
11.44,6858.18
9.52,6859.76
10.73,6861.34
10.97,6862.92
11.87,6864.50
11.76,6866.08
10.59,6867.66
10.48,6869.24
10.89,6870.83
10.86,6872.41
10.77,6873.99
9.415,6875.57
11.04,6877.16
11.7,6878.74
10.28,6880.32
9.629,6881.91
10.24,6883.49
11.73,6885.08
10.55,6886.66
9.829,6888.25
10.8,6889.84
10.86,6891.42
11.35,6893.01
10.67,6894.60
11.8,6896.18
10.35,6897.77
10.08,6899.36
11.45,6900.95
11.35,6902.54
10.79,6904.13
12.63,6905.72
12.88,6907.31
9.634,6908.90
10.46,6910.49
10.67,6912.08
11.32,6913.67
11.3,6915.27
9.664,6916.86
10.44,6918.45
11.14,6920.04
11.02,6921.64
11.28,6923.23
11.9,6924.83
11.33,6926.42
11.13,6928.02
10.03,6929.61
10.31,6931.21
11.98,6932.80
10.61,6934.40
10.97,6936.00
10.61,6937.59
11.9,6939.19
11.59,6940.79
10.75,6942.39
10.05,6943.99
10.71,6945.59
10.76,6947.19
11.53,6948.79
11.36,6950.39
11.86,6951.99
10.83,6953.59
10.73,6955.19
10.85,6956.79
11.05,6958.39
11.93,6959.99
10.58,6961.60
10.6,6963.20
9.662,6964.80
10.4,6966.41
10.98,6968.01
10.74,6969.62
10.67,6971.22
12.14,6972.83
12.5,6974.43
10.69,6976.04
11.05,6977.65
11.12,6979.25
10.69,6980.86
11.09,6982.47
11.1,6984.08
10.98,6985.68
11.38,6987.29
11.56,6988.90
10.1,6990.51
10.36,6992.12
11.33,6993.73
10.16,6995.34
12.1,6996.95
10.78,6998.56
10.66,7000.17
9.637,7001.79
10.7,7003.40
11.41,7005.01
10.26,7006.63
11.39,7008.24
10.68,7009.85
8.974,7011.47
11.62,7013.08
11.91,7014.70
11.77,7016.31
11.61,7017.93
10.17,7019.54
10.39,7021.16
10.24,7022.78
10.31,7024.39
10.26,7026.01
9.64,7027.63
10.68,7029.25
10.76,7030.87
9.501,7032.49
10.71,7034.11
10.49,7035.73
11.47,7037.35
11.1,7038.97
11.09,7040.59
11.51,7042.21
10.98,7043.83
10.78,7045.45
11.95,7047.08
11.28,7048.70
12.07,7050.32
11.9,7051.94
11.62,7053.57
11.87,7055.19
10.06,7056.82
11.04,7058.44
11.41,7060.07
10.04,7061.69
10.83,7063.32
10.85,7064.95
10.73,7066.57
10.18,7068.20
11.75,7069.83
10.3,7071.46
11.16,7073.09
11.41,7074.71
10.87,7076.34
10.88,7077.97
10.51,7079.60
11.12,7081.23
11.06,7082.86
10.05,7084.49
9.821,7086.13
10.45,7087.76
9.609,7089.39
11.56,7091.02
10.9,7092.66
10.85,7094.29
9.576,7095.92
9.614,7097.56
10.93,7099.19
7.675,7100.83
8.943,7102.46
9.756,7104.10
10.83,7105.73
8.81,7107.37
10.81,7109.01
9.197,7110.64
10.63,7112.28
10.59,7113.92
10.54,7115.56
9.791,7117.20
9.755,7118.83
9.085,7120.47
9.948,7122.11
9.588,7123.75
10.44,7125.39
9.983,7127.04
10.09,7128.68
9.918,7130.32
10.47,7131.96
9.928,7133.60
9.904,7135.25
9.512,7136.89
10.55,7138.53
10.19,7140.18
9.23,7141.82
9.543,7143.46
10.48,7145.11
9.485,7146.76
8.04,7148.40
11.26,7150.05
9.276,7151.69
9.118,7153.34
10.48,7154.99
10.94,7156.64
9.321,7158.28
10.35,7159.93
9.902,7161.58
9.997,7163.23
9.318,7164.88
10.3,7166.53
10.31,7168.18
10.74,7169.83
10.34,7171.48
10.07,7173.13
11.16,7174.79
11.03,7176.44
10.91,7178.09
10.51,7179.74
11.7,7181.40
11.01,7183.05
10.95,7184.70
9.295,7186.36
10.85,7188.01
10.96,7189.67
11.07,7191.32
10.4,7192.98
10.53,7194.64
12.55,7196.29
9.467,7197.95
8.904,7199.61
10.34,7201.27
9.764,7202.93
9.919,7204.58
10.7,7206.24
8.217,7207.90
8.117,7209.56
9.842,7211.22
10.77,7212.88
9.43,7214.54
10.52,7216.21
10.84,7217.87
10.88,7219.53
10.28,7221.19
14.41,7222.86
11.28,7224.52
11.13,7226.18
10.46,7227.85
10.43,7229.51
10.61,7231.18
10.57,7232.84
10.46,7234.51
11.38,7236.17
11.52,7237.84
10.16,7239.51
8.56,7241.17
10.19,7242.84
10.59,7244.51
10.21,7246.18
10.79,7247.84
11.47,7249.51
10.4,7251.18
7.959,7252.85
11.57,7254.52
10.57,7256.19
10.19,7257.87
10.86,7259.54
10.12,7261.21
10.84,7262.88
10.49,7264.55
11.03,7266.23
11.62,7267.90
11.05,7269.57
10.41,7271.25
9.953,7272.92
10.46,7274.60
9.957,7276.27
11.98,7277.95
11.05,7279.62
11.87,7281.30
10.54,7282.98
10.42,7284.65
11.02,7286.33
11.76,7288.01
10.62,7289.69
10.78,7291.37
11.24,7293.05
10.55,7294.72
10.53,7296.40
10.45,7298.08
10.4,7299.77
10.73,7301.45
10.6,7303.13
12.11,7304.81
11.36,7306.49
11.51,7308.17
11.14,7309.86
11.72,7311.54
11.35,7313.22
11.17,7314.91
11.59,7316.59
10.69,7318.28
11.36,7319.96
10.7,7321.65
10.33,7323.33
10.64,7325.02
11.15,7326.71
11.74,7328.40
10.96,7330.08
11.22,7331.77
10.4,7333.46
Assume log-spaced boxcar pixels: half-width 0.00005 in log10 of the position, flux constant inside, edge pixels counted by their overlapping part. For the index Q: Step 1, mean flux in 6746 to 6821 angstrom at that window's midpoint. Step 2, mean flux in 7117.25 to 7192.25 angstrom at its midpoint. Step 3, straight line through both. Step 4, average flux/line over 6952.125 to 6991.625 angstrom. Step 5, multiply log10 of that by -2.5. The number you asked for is -0.067 mag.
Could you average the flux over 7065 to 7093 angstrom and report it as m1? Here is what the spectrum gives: 10.7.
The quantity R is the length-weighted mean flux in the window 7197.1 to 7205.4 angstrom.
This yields 9.68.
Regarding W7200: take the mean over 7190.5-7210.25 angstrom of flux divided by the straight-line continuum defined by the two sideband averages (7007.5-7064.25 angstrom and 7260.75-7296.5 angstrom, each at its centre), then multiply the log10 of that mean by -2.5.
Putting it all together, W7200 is 0.090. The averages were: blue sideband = 10.9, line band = 10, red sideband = 10.8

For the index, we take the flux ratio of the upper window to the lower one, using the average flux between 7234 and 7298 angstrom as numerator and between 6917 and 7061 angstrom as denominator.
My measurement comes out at 0.97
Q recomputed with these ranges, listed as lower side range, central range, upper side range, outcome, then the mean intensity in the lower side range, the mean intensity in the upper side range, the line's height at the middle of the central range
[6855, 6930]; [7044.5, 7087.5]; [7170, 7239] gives -0.03 mag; 10.9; 10.6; 10.7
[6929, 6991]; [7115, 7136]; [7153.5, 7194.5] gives 0.07 mag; 11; 10.5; 10.6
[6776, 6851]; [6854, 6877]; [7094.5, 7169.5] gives -0.01 mag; 10.6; 9.89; 10.5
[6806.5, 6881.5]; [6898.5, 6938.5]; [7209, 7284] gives -0.03 mag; 10.7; 10.6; 10.7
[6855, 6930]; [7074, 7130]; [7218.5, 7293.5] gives 0.07 mag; 10.9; 10.8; 10.8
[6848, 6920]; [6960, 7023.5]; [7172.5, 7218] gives -0.02 mag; 10.8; 10.3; 10.7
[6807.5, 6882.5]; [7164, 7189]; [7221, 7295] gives 0.02 mag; 10.7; 10.8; 10.7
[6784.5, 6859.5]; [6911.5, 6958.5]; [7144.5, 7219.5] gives -0.05 mag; 10.6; 10.2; 10.5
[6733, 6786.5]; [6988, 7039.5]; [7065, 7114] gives -0.03 mag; 10.7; 10.4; 10.4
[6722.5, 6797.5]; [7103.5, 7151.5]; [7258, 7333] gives 0.10 mag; 10.7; 10.9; 10.9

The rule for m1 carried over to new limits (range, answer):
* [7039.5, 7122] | 10.6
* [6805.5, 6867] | 10.7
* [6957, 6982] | 11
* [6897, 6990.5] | 11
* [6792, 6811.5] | 10.3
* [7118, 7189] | 10.1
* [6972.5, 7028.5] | 10.9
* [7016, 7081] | 10.9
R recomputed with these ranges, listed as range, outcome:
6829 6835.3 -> 10.9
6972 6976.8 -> 11.8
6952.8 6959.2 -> 10.9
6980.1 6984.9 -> 11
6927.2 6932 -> 10.5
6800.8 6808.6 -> 10.2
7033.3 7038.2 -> 10.9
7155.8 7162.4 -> 10.1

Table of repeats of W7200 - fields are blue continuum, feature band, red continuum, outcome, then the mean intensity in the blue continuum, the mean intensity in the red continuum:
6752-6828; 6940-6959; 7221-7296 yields -0.04 mag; 10.5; 10.8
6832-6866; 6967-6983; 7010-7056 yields -0.02 mag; 10.9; 10.9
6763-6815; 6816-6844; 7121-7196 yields -0.05 mag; 10.4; 10.2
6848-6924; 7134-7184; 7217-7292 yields 0.06 mag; 10.8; 10.7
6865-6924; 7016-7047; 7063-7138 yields -0.03 mag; 10.9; 10.2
